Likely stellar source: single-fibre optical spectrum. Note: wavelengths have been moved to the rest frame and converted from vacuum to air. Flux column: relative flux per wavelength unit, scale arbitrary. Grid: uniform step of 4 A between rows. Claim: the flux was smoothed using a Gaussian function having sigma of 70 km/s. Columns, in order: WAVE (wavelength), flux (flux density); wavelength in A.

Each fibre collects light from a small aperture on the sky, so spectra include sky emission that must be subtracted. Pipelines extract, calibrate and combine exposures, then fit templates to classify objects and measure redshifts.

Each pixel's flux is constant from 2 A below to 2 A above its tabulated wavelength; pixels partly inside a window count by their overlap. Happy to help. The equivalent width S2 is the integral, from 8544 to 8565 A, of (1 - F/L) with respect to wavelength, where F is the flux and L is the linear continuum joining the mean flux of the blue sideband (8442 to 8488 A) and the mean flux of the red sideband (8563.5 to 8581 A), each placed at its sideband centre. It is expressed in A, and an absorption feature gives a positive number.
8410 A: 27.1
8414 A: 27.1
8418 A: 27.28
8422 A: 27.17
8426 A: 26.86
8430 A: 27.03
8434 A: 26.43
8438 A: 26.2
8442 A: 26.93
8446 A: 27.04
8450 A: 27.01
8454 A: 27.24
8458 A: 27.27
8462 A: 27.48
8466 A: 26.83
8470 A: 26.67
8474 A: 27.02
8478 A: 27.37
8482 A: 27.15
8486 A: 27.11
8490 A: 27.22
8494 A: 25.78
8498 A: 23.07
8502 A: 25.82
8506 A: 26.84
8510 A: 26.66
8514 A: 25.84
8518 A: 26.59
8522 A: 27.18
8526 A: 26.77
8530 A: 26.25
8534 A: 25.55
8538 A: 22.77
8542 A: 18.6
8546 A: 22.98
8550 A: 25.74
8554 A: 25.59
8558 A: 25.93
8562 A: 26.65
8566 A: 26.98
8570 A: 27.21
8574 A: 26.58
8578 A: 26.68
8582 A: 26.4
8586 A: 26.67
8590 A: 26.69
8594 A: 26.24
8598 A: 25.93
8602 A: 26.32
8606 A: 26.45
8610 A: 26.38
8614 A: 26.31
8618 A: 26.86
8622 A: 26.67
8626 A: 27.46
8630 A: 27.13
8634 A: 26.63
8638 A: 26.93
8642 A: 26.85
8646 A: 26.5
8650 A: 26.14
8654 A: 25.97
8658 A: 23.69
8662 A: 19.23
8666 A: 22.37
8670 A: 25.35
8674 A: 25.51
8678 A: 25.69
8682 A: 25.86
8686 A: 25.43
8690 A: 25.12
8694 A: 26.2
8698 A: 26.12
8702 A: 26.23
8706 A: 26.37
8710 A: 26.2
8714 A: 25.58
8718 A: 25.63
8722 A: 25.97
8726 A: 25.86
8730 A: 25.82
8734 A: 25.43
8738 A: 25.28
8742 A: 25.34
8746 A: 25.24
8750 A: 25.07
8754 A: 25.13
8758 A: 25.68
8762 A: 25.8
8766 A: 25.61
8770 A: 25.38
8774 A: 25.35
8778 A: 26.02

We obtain 1.1 A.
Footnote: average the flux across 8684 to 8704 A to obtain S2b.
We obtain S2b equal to 25.8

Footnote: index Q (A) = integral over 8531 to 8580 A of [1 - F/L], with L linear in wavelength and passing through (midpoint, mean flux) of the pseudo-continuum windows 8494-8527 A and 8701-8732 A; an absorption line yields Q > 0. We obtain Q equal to 1.70 A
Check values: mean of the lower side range 26.1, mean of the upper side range 25.9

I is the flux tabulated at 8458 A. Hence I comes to 27.27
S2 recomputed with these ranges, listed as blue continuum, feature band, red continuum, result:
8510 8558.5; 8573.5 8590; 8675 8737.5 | -0.9 A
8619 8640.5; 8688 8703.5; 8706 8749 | 0.1 A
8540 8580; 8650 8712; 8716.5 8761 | 0.9 A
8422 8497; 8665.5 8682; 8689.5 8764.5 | 0.5 A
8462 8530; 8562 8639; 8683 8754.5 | -1.6 A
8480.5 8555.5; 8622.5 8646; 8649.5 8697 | -1.9 A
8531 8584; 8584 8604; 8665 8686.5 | -0.9 A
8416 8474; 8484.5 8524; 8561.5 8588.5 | 1.0 A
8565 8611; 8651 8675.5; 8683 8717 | 2.2 A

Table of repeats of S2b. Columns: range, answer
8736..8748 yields 25.3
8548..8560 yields 25.8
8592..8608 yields 26.2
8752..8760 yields 25.4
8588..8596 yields 26.5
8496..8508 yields 25.2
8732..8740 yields 25.4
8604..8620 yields 26.5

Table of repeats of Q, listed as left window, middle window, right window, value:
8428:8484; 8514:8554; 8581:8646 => 3.0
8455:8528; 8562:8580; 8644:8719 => -0.6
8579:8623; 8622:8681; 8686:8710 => 1.7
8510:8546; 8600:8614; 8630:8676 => -0.7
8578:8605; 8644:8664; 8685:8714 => 1.4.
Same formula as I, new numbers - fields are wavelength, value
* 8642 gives 26.85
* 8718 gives 25.63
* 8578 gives 26.68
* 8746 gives 25.24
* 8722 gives 25.97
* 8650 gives 26.14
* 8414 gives 27.1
